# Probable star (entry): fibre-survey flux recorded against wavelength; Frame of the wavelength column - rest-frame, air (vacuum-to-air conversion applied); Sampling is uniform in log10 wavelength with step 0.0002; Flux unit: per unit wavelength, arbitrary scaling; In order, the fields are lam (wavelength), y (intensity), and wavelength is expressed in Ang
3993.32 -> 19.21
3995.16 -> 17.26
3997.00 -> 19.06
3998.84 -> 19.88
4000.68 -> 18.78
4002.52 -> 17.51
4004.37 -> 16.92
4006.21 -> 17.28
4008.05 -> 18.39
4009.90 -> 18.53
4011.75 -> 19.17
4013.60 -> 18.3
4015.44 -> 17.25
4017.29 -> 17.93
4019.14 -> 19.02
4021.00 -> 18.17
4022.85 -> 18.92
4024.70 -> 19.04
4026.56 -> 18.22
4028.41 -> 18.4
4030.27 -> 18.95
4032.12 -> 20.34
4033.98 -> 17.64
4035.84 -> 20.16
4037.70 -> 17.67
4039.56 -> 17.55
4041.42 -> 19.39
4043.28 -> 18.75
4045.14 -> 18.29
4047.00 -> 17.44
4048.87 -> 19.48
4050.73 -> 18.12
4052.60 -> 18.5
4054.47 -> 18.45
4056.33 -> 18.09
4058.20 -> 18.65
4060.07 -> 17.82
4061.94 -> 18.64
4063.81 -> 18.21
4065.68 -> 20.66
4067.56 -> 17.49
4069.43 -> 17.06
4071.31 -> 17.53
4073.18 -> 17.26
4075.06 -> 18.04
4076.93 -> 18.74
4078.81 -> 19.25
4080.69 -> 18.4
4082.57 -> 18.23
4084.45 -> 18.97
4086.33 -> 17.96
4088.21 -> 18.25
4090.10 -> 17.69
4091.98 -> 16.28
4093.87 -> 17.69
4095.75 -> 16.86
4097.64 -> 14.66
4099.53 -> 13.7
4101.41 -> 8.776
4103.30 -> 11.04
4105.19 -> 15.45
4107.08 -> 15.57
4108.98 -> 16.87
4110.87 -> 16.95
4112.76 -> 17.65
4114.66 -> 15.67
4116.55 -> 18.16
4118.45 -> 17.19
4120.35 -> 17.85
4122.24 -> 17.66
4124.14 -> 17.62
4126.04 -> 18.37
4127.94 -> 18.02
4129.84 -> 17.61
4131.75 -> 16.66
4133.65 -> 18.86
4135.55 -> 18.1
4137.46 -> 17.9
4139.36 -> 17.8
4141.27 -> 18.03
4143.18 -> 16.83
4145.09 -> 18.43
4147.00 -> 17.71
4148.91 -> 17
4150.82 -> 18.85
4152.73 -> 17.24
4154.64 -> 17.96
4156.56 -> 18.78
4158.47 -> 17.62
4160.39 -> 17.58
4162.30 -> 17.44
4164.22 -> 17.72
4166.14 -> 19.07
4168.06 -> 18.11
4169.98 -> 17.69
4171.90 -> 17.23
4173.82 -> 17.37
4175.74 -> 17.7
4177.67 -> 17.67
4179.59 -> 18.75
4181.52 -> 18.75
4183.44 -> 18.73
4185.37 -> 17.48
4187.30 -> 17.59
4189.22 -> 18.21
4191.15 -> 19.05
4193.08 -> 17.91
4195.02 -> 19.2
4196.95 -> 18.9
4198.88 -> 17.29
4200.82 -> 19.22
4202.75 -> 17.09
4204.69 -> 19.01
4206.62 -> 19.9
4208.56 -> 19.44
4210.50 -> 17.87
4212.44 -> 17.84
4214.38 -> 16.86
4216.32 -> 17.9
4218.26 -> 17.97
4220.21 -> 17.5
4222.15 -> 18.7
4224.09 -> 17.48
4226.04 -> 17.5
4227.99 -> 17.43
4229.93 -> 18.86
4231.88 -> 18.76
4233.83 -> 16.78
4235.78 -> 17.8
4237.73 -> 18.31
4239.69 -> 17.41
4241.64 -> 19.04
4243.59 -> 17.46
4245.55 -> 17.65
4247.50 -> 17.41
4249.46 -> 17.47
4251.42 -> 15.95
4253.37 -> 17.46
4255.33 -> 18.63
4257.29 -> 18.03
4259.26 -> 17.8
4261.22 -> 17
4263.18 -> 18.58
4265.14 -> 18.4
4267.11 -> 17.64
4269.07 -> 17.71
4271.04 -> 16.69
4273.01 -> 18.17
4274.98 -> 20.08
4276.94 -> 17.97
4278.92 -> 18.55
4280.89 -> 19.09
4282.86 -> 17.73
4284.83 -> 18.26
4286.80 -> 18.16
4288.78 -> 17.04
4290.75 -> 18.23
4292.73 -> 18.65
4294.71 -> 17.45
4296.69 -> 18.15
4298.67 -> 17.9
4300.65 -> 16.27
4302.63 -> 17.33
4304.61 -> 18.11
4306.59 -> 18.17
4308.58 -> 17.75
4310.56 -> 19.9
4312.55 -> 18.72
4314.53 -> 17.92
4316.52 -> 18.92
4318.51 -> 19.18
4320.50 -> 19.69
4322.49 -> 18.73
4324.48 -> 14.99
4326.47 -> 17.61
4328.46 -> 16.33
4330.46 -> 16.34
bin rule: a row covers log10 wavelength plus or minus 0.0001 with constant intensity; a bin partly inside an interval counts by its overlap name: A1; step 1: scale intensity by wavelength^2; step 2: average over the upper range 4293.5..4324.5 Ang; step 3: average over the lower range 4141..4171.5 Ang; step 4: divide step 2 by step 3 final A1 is 1.09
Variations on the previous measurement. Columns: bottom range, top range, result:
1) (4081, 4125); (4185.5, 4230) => 1.17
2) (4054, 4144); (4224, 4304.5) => 1.12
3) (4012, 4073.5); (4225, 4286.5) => 1.08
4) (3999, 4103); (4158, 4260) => 1.08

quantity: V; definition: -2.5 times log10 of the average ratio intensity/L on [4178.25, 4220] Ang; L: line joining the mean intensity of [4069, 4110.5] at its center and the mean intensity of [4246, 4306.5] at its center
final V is -0.06 mag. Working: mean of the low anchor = 16.6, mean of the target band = 18.3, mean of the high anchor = 17.9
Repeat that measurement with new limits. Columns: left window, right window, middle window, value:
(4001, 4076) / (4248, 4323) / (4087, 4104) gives 0.21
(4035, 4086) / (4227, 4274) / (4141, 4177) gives 0.02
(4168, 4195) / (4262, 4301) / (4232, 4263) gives 0.02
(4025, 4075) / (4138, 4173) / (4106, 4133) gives 0.05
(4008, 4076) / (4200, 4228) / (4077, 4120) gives 0.12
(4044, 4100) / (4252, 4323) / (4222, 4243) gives 0.01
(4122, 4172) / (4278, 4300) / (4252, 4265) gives 0.01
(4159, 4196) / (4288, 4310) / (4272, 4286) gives -0.04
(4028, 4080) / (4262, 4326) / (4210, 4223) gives 0.03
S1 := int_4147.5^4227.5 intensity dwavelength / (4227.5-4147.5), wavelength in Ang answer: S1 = 18.1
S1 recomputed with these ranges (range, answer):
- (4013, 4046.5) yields 18.5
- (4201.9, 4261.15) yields 17.9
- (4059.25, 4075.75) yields 18.1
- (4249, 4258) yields 17.5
